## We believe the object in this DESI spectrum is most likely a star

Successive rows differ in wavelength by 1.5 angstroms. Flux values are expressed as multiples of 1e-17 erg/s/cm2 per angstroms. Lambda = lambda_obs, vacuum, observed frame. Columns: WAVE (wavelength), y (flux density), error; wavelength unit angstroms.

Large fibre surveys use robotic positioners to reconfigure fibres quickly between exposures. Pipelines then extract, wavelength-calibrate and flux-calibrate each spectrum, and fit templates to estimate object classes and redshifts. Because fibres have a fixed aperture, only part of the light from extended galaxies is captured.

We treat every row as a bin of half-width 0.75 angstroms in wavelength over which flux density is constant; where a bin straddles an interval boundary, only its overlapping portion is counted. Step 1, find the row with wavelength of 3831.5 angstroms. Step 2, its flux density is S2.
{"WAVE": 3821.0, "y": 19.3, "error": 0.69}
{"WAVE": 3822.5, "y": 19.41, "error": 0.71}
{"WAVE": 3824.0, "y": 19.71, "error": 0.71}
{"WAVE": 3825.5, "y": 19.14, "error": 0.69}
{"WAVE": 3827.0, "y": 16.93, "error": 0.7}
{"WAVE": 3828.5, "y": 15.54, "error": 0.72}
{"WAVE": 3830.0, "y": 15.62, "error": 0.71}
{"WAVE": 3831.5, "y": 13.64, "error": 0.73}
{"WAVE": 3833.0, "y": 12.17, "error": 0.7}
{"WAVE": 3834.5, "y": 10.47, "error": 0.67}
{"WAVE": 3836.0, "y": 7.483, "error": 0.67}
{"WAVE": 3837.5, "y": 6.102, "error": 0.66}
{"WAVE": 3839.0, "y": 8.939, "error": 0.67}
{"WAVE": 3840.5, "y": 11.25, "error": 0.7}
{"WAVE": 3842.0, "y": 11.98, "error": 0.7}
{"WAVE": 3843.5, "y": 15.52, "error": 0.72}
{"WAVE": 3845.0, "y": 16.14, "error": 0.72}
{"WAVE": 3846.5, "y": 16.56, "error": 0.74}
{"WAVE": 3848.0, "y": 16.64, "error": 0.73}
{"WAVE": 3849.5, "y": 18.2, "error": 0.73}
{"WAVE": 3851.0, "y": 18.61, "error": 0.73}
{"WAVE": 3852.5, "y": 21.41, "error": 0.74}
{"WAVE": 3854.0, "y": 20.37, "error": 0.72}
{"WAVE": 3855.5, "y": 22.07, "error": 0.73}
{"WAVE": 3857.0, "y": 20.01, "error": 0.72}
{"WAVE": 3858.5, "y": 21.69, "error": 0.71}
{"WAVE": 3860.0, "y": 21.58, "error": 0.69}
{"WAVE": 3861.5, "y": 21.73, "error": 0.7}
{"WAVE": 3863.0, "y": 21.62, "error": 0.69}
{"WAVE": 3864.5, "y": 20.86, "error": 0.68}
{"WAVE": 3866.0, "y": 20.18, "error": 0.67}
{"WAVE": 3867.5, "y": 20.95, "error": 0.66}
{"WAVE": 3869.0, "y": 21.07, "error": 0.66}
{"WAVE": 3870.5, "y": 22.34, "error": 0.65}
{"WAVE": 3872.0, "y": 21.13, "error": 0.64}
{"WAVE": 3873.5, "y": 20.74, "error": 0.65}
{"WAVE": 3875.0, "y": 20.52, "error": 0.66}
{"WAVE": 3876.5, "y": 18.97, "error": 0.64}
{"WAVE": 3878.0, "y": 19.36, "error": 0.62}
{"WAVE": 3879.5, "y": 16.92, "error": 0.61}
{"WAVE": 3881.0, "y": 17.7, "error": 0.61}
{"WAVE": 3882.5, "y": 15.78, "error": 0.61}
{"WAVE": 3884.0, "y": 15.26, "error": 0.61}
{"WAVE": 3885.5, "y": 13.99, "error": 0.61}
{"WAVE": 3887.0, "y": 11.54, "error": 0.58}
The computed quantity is 13.64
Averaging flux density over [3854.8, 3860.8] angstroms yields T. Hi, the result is 21.3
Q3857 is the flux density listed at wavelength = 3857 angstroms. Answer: 20.01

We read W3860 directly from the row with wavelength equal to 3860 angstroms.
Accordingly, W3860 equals 21.58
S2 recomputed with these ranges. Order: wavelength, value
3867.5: 20.95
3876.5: 18.97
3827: 16.93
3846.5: 16.56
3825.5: 19.14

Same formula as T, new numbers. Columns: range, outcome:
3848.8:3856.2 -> 20.1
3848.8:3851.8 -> 18.5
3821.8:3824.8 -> 19.6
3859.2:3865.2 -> 21.5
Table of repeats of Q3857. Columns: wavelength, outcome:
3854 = 20.37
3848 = 16.64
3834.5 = 10.47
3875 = 20.52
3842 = 11.98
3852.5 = 21.41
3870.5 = 22.34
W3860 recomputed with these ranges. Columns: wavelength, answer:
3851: 18.61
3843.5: 15.52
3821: 19.3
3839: 8.939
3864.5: 20.86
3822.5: 19.41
